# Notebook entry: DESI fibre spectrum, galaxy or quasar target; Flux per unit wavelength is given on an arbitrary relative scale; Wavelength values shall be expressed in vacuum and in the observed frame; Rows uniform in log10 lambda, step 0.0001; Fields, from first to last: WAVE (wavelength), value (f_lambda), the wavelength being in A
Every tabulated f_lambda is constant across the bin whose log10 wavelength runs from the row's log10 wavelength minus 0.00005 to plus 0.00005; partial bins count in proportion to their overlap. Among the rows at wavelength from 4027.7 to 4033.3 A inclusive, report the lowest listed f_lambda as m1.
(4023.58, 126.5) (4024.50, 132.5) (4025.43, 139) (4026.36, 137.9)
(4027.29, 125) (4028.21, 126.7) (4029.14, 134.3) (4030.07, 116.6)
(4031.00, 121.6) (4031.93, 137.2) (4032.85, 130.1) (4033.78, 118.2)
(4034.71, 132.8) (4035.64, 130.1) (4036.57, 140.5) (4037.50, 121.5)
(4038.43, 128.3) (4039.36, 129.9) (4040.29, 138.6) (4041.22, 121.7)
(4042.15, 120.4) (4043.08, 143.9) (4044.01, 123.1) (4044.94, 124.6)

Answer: 116.6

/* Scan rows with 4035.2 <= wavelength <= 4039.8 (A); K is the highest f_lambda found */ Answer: 140.5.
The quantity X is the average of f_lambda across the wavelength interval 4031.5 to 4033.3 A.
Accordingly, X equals 134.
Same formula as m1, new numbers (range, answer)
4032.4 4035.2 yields 118.2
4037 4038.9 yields 121.5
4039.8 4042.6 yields 120.4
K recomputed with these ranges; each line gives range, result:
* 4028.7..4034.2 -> 137.2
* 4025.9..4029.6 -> 137.9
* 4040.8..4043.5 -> 143.9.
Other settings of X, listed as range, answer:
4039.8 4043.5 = 131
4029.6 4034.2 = 125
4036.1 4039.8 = 130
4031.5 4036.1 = 130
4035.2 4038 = 131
